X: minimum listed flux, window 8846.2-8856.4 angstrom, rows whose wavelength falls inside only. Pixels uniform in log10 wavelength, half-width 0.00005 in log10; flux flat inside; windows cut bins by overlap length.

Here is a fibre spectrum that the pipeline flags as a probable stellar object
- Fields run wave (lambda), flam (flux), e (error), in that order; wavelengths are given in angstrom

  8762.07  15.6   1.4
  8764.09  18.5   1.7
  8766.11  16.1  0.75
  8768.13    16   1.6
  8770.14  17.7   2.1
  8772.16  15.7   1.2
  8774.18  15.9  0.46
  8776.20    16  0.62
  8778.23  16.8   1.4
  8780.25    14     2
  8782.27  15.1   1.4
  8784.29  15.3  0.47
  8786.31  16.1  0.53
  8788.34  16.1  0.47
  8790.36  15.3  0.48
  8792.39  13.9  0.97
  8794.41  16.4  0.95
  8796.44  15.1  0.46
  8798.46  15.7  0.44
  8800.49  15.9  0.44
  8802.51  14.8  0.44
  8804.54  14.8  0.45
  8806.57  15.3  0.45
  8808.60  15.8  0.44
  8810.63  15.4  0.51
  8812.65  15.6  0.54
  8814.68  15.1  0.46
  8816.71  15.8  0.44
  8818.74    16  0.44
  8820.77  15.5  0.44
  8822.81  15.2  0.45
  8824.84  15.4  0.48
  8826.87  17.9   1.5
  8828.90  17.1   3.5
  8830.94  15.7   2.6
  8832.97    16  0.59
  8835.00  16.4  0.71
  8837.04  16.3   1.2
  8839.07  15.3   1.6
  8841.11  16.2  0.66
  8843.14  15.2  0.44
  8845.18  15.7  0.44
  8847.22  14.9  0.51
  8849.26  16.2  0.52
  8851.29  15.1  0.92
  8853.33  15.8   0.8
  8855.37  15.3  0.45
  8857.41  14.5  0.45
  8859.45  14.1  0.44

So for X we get 14.9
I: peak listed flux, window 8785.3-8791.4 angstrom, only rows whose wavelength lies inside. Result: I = 16.1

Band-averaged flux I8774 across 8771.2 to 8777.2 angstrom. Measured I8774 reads 15.9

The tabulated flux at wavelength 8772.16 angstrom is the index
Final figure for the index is 15.7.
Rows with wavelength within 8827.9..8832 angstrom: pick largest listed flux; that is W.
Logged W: 17.1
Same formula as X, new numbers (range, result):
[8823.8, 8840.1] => 15.3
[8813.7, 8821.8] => 15.1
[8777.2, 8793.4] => 13.9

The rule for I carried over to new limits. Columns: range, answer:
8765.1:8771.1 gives 17.7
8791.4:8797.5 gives 16.4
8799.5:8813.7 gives 15.9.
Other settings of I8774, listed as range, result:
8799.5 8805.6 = 15.2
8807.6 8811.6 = 15.6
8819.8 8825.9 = 15.4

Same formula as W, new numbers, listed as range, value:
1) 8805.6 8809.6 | 15.8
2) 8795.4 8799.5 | 15.7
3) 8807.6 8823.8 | 16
